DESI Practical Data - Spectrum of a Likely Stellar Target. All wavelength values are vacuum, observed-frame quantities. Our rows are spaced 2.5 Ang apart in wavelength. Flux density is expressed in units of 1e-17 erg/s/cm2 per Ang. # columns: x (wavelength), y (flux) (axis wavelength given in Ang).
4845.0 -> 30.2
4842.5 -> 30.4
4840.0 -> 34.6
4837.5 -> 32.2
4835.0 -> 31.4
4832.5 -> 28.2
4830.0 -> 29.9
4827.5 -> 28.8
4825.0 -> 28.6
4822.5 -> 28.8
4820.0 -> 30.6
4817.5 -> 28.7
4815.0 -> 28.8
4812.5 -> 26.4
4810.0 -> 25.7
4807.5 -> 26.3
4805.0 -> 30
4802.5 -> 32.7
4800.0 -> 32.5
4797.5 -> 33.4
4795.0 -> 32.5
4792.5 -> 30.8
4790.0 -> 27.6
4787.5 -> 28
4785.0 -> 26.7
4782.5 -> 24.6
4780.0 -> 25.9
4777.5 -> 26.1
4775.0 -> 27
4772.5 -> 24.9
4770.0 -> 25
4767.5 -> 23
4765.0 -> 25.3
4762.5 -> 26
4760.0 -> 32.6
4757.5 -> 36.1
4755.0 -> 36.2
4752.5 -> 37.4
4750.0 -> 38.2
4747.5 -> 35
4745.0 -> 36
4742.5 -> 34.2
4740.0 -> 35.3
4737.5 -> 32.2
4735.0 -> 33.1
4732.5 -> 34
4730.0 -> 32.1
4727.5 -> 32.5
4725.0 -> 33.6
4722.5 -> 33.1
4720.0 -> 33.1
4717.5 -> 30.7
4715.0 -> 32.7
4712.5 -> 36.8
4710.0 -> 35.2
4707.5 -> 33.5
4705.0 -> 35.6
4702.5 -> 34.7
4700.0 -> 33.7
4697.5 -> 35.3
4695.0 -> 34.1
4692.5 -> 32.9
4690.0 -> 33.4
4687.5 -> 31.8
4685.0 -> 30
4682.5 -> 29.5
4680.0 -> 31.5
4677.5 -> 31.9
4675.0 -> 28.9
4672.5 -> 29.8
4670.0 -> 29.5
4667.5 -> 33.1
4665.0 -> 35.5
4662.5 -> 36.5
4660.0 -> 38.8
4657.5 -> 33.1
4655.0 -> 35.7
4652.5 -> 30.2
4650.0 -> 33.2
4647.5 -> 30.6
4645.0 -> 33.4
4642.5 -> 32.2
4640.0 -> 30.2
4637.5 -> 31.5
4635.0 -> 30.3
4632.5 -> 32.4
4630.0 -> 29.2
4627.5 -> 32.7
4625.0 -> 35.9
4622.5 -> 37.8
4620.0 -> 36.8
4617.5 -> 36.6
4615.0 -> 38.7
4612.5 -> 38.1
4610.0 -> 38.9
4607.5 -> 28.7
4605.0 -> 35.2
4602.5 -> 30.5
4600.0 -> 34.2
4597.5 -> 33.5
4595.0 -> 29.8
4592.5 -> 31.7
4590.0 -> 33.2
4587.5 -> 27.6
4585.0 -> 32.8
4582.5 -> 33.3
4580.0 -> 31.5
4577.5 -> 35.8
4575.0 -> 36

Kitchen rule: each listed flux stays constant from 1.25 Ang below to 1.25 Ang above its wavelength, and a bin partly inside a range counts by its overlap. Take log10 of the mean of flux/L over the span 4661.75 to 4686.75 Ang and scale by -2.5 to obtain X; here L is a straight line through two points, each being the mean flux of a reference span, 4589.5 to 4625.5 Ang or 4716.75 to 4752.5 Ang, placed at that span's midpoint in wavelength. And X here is 0.09 mag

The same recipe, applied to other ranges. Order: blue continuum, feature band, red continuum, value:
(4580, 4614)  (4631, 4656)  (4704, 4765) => 0.04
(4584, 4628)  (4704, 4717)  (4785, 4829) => -0.10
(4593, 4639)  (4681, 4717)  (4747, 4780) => -0.06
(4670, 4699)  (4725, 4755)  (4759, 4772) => -0.23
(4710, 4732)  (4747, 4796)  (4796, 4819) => 0.06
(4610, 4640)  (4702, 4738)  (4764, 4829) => -0.09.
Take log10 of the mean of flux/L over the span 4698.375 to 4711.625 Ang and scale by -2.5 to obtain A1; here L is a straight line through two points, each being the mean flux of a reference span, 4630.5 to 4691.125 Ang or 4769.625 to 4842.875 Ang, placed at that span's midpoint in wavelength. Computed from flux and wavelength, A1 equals -0.11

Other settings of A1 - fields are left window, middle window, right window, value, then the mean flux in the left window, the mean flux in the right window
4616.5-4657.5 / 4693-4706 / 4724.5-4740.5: -0.047 mag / 33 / 33.1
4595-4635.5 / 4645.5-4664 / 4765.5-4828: -0.035 mag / 34.3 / 28.1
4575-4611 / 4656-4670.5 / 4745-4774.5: -0.088 mag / 32.7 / 31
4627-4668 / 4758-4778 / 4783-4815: 0.130 mag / 32.9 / 29.2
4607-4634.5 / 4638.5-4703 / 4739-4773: 0.042 mag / 35.1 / 31.9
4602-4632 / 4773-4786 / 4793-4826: 0.173 mag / 35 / 29.7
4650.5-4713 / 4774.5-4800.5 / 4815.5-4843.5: 0.088 mag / 33.2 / 30.2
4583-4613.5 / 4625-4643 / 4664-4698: 0.031 mag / 32.8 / 31.8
